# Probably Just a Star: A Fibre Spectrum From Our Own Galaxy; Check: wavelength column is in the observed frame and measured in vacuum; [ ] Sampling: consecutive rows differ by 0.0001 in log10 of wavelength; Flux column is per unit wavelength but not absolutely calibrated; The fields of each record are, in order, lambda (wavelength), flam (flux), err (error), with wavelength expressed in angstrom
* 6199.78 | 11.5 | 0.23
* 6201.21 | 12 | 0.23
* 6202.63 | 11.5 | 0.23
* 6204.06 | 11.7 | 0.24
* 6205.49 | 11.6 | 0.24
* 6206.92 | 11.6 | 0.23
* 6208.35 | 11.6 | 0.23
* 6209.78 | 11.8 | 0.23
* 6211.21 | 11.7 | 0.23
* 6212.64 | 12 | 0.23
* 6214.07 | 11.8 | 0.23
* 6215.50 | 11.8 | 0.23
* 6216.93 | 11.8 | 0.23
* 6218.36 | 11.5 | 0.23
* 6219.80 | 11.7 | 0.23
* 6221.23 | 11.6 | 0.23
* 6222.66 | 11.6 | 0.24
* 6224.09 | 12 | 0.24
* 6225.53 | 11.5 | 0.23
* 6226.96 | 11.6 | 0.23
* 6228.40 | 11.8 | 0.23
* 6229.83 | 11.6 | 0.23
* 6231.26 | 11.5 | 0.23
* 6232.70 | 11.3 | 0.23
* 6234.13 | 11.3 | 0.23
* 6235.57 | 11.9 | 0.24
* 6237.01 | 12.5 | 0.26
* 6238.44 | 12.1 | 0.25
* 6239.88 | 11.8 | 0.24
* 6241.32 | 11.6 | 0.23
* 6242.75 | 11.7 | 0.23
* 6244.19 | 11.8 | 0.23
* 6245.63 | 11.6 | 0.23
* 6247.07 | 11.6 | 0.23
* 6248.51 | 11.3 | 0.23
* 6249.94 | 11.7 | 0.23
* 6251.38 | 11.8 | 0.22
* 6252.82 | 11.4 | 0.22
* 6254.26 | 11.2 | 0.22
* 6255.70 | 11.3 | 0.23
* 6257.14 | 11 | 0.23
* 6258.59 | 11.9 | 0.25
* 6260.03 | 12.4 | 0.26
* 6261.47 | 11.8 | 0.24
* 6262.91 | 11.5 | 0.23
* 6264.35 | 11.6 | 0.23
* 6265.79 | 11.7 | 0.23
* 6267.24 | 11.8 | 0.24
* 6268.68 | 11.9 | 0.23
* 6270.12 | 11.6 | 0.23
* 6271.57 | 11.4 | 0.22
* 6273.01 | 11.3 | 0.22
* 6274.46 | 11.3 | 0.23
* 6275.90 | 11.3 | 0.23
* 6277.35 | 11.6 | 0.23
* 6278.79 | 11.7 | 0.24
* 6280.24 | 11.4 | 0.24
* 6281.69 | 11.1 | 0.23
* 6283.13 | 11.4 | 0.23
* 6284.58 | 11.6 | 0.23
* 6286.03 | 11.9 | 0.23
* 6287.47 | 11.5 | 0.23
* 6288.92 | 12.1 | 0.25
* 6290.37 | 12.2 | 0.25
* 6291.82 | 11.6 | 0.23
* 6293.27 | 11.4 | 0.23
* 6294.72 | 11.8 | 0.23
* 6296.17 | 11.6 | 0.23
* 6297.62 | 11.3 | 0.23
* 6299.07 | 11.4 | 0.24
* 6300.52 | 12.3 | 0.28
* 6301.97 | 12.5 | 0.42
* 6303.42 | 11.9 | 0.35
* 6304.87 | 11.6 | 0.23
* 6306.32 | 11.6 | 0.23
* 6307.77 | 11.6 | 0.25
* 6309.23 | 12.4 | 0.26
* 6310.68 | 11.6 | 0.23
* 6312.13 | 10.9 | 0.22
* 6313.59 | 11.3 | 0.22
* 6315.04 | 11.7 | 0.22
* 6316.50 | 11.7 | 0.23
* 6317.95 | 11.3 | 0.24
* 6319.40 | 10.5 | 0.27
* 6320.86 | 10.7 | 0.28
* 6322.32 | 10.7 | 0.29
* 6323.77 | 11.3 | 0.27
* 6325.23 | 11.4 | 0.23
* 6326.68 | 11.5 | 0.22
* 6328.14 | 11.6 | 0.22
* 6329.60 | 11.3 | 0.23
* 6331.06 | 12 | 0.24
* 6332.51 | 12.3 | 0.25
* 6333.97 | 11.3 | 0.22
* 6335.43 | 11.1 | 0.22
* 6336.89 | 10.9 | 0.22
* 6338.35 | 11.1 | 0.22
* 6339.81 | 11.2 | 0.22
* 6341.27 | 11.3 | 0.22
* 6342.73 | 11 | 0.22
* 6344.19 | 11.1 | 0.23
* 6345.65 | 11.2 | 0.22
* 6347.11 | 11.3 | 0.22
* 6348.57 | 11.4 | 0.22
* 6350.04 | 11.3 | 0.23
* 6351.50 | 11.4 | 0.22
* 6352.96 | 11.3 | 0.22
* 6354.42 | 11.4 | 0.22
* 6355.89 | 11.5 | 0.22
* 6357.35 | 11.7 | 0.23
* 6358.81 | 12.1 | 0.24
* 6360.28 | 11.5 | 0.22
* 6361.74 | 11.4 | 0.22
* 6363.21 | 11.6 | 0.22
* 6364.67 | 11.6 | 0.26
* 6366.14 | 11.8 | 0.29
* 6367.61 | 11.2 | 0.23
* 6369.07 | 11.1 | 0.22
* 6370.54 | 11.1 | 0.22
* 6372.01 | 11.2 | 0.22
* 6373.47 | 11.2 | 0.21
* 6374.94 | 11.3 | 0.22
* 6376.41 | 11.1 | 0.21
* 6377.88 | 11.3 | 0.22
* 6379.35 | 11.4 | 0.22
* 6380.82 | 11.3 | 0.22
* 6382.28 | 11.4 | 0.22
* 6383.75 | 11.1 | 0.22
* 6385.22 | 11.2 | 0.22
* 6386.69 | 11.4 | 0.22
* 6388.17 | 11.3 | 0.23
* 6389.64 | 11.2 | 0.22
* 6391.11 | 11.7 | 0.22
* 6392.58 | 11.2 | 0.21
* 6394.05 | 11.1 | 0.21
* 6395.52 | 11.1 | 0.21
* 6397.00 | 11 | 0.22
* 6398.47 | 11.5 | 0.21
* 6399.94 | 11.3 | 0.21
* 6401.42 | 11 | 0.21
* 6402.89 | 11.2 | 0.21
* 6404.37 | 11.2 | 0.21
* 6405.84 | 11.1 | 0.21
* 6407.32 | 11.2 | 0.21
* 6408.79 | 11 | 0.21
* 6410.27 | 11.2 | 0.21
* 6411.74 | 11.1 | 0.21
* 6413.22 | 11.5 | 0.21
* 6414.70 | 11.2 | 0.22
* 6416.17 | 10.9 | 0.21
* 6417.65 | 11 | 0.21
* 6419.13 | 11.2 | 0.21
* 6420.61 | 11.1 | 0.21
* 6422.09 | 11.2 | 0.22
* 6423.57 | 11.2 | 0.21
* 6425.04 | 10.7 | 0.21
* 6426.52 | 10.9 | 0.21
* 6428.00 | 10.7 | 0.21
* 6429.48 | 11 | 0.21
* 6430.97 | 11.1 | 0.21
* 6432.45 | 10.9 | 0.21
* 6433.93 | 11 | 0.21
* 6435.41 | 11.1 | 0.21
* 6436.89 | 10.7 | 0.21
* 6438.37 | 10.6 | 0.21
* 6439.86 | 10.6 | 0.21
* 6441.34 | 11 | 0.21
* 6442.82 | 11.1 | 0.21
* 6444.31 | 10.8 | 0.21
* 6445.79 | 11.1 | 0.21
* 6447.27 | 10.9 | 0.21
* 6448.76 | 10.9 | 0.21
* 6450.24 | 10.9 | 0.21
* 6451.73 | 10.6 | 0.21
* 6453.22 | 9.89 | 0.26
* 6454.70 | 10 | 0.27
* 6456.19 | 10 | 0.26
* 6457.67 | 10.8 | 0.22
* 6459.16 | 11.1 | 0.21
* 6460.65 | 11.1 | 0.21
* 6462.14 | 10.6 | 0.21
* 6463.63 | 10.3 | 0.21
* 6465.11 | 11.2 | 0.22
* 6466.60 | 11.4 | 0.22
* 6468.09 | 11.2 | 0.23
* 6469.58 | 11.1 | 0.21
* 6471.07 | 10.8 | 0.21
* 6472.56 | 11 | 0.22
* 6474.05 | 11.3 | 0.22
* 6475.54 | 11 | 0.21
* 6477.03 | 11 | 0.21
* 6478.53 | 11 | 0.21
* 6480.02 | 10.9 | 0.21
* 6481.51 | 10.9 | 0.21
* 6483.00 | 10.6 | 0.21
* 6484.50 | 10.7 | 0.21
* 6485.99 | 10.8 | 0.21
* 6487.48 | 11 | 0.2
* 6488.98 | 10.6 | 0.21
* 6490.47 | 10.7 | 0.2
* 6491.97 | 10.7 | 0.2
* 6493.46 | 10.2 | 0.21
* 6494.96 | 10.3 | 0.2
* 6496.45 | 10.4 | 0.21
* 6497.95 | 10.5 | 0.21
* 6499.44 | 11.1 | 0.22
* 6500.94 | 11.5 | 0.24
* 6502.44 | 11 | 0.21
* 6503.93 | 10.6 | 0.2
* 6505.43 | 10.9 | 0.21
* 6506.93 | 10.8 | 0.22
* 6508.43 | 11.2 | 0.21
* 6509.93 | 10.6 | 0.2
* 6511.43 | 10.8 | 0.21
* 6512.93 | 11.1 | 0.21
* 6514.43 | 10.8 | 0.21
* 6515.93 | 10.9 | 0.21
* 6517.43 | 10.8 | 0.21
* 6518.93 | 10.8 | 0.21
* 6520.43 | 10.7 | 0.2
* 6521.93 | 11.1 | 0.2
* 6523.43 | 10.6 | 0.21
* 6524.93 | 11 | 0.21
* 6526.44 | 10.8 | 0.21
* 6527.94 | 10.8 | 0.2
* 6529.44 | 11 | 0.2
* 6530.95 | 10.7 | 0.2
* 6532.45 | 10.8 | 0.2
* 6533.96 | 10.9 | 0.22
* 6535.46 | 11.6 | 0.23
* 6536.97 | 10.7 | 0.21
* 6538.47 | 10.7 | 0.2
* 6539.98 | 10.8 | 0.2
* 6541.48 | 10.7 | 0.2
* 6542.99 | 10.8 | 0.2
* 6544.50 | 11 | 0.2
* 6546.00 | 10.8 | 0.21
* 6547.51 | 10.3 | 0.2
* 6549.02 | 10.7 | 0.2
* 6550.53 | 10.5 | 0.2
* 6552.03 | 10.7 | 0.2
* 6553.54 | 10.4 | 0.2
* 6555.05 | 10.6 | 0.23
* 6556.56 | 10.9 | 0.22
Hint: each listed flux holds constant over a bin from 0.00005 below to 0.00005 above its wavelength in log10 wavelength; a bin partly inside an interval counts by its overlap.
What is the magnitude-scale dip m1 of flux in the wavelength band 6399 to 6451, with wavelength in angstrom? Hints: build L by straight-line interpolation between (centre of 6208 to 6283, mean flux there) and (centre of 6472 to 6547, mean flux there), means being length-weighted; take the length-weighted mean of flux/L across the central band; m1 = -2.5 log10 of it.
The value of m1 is 0.01 mag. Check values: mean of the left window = 11.6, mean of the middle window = 11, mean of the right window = 10.8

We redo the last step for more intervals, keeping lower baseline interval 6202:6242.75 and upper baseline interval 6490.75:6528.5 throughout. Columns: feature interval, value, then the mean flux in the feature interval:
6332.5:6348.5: 0.01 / 11.2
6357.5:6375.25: -0.02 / 11.4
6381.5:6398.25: -0.01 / 11.3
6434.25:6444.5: 0.02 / 10.9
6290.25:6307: -0.03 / 11.8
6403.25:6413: 0.00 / 11.2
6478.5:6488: 0.00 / 10.8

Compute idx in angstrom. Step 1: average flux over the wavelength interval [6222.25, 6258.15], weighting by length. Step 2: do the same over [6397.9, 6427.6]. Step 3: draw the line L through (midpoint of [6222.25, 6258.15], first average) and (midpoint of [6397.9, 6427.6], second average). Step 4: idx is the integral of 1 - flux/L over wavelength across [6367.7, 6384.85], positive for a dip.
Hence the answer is 0.0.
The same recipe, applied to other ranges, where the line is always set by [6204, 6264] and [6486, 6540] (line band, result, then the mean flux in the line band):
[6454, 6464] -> 0.38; 10.6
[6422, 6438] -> 0.20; 10.9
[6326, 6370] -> -0.35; 11.4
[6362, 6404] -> -0.25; 11.3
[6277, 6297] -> -0.22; 11.6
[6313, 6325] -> 0.27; 11.2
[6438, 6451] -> 0.17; 10.9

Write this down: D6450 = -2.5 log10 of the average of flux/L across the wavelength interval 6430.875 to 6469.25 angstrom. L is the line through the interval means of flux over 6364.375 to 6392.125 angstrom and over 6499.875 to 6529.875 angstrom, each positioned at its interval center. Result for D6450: 0.03 mag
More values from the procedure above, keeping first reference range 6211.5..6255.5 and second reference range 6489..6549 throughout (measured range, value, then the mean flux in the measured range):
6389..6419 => 0.00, 11.2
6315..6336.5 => 0.01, 11.3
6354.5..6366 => -0.03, 11.6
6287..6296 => -0.02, 11.8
